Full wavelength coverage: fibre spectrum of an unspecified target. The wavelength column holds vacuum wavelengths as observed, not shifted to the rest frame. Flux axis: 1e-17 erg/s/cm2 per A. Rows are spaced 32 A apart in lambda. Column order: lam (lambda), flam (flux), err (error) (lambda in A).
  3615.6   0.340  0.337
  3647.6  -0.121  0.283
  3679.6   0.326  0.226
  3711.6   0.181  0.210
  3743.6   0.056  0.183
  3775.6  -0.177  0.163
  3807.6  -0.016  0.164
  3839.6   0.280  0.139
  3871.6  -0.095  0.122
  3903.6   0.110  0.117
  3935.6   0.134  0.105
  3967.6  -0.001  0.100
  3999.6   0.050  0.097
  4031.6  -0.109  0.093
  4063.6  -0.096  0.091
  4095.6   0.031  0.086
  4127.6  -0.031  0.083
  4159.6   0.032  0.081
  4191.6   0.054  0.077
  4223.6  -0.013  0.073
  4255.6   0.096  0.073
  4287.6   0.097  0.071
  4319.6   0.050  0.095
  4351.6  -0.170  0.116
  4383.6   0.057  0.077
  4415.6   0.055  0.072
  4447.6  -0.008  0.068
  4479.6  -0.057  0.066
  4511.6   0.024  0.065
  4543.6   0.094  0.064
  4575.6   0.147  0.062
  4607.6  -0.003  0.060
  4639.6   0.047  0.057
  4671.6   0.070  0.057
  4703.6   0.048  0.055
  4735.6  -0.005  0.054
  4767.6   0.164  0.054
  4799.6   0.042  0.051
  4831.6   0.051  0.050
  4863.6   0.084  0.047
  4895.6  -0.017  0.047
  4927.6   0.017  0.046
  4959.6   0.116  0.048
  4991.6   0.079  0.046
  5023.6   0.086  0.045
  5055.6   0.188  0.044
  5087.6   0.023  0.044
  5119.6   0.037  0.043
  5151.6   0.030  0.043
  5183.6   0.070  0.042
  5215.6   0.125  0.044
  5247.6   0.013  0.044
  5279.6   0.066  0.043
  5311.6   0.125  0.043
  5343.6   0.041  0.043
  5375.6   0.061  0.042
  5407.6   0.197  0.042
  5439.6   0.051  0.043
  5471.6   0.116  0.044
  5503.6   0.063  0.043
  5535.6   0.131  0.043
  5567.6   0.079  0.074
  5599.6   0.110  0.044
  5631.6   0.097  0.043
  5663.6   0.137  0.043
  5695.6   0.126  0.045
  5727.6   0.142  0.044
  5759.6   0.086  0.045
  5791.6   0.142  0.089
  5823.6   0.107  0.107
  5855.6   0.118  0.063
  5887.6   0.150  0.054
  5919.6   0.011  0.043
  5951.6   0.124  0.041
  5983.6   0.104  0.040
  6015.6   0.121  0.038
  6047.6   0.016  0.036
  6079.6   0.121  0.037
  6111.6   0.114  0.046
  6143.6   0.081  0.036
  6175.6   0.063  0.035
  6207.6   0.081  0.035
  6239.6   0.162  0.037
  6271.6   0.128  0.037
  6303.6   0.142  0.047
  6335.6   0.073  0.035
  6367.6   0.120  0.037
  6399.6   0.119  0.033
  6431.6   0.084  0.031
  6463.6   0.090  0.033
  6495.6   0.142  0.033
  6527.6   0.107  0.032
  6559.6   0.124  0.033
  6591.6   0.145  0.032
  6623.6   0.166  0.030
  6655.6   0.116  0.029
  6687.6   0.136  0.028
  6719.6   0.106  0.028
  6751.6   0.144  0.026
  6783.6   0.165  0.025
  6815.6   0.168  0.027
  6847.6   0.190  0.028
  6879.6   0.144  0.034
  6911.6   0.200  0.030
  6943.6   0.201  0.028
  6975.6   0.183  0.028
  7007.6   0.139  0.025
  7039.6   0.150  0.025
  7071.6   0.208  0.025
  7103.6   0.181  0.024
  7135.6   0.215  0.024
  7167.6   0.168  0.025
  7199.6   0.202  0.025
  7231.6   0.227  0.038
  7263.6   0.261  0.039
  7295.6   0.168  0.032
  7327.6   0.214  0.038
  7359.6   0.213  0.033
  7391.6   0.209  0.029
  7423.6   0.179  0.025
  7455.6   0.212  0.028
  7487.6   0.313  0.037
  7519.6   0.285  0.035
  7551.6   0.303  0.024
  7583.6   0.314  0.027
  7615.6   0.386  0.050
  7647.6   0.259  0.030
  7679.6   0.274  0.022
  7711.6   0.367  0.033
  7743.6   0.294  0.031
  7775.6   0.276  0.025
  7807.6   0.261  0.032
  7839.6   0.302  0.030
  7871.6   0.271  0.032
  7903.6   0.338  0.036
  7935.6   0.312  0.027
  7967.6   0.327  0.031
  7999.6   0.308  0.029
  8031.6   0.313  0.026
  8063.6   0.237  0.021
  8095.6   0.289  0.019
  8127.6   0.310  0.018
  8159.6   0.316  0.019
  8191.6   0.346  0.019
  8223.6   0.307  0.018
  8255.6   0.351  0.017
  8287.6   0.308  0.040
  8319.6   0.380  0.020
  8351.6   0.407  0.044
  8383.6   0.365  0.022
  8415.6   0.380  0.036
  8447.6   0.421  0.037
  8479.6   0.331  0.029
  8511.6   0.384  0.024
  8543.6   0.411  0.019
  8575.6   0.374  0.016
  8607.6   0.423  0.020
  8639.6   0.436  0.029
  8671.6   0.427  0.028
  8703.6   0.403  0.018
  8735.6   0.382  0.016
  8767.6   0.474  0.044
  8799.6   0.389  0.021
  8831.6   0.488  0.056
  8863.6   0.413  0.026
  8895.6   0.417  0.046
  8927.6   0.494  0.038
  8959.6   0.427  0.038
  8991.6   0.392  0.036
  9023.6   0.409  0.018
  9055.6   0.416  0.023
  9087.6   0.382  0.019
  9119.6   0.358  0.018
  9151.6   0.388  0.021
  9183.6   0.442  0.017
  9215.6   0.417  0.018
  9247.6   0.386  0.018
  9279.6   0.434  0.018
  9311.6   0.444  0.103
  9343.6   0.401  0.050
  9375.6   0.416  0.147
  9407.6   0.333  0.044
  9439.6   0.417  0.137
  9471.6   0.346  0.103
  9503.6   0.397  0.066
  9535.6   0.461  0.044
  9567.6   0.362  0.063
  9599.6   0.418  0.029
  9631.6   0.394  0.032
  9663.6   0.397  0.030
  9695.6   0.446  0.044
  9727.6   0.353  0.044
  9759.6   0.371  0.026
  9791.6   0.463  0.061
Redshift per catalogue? 0.874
